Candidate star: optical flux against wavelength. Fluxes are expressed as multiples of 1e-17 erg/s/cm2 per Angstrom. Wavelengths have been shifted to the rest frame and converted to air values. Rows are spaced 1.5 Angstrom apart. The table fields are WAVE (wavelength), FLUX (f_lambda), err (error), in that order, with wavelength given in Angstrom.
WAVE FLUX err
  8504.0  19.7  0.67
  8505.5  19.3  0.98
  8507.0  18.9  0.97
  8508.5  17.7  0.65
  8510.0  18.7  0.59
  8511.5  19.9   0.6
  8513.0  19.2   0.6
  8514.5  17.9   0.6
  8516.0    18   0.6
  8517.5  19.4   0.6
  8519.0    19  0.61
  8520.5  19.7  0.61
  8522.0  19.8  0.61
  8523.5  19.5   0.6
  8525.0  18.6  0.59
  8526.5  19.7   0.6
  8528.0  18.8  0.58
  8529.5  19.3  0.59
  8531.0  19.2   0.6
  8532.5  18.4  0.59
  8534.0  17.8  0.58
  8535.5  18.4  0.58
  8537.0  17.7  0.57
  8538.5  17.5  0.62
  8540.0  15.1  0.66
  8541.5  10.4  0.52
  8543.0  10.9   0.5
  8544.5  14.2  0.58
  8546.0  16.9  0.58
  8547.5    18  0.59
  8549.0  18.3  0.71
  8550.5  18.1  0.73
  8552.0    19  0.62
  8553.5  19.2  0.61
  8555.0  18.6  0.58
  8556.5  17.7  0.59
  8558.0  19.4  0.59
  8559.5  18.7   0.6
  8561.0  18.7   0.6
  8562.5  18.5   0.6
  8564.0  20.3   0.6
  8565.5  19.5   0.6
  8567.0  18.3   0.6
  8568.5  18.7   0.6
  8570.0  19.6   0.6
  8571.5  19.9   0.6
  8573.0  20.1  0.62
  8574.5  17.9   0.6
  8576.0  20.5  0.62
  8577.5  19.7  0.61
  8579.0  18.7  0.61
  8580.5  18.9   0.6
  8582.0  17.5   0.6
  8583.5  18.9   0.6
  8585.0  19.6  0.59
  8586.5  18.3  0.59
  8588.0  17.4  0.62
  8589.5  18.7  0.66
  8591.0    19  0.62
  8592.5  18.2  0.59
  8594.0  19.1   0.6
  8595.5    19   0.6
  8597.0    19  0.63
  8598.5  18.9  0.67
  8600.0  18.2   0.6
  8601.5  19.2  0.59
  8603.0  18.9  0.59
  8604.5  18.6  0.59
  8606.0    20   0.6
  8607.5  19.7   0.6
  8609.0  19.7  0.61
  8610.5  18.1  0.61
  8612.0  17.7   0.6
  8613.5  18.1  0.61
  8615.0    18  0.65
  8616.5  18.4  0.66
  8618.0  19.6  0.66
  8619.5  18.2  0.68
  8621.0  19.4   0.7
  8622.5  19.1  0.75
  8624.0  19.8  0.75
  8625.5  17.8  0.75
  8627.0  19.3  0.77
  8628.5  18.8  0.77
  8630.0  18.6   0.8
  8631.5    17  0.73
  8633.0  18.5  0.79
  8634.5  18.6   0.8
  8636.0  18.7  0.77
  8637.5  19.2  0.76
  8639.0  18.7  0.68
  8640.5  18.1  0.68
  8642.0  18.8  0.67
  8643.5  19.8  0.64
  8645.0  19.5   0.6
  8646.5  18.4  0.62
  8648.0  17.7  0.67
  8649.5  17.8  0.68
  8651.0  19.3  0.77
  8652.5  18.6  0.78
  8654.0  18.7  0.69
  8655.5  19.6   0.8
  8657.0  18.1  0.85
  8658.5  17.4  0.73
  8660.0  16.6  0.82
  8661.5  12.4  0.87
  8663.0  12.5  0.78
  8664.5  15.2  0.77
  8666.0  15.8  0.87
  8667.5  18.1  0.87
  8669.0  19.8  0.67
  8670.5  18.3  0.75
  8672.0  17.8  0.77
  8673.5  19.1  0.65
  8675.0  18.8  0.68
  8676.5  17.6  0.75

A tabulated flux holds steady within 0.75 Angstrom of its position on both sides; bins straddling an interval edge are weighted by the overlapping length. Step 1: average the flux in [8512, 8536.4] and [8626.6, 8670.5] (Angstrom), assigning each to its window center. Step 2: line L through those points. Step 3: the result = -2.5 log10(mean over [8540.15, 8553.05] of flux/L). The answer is 0.19 mag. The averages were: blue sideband 18.9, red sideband 17.9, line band 15.8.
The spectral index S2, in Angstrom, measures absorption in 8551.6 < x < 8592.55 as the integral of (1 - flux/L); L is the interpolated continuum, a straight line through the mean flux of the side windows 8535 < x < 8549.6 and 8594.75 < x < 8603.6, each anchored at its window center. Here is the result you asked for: -3.8 Angstrom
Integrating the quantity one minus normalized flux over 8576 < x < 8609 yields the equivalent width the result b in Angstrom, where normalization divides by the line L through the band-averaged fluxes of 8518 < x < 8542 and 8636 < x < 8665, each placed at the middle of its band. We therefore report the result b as -1.7 Angstrom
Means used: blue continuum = 18.2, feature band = 18.9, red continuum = 17.8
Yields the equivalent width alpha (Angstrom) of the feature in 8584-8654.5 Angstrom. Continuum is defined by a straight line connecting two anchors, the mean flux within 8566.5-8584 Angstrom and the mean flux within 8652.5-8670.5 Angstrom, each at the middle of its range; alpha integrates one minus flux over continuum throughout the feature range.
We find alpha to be -3.0 Angstrom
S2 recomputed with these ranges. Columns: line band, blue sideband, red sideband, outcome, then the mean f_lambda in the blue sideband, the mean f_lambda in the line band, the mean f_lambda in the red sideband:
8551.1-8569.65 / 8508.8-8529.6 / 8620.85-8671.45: -0.2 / 19.1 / 18.9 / 18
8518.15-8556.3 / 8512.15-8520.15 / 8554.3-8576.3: 2.4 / 18.8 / 17.7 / 19.1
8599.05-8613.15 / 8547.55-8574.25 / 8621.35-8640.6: -0.1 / 18.9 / 18.9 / 18.7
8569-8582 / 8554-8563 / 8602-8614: -0.4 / 18.6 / 19.3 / 18.9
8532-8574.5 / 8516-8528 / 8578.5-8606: 2.7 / 19.3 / 17.8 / 18.7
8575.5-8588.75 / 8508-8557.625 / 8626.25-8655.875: -0.4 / 17.9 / 18.8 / 18.7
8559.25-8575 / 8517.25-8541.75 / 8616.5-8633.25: -0.6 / 18.3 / 19.1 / 18.7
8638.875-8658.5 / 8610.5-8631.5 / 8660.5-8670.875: -2.0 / 18.6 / 18.7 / 15.9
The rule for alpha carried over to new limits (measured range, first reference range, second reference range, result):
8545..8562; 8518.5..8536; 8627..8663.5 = 0.4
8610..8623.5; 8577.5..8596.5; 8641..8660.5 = 0.0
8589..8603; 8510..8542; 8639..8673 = -0.7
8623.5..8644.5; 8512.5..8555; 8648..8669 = -1.8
